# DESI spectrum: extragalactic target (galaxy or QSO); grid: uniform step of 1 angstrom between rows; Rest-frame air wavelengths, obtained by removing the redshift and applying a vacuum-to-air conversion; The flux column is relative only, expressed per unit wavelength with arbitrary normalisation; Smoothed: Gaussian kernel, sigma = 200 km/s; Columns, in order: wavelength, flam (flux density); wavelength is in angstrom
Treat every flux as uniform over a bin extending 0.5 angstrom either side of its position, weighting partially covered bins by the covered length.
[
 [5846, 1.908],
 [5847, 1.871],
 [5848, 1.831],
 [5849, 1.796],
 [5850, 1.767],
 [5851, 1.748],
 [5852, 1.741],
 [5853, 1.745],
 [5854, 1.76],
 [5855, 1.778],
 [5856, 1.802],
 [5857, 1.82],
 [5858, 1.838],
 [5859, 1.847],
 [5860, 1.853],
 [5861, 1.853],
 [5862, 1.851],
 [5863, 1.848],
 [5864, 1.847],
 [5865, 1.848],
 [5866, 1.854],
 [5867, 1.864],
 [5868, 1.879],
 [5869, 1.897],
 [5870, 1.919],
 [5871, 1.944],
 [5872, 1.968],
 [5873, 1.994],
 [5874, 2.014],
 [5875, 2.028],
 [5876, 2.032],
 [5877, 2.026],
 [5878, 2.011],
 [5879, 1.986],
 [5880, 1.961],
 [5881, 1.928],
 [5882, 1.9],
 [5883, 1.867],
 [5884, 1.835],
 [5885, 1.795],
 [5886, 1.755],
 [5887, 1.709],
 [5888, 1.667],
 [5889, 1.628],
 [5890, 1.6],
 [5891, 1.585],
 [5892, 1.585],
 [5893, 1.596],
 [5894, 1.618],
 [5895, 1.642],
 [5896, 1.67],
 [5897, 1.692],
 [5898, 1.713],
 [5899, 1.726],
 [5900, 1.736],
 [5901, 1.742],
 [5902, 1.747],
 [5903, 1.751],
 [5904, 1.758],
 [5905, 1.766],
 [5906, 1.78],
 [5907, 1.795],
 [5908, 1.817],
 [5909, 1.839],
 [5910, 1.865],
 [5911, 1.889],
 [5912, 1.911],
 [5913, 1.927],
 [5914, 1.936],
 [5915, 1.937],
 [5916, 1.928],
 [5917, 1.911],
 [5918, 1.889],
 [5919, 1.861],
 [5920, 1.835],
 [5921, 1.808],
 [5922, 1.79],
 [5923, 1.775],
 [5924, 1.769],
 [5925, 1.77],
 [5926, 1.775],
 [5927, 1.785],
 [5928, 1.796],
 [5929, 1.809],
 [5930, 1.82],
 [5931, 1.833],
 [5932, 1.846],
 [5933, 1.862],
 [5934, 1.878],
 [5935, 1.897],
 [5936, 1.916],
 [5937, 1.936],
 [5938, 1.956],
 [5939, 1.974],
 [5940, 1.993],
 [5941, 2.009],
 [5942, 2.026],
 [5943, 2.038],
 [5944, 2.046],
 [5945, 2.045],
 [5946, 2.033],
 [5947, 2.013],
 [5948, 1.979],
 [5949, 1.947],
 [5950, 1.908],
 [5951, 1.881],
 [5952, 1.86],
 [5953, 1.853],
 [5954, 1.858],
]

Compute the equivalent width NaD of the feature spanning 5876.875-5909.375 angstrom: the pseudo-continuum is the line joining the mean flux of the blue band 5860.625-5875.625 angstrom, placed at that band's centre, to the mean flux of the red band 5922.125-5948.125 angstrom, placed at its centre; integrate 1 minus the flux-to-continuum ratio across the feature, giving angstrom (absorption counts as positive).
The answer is 2.49 angstrom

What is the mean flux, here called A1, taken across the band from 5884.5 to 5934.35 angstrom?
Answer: 1.78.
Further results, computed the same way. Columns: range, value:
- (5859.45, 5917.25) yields 1.83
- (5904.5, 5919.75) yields 1.87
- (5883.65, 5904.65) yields 1.69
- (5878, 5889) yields 1.84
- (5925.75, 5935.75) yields 1.83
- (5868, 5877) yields 1.97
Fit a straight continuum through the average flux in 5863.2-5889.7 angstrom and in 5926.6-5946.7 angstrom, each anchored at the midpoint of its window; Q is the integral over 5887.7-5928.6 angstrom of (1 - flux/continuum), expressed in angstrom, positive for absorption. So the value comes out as 2.9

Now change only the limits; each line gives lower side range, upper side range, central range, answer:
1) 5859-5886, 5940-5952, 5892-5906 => 1.70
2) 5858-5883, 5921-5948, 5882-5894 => 1.35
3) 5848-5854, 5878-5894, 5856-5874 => -1.17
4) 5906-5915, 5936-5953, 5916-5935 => 0.87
